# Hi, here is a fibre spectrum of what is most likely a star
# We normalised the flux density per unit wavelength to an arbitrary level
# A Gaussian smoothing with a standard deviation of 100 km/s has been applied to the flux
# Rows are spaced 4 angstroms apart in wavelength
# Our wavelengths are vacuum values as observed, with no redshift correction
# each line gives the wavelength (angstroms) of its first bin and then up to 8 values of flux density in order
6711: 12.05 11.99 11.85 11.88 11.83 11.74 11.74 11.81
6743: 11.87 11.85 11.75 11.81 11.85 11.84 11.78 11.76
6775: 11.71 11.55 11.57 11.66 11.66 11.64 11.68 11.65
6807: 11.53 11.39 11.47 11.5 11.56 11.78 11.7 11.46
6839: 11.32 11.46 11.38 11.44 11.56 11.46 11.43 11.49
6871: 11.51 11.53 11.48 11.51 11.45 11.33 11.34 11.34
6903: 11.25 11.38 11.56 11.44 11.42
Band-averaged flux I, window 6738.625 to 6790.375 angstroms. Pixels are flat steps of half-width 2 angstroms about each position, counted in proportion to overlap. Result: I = 11.8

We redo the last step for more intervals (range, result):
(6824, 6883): 11.5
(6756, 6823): 11.6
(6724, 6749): 11.8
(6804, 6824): 11.5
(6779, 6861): 11.5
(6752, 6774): 11.8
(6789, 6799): 11.7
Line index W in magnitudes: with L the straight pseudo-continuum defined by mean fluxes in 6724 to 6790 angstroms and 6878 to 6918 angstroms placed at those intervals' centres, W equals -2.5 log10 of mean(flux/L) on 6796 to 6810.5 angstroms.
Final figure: 0.004 mag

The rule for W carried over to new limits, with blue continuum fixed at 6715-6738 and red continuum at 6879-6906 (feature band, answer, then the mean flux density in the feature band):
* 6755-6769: -0.01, 11.8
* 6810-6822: 0.01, 11.5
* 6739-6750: -0.01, 11.8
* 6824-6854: 0.00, 11.5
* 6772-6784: 0.01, 11.6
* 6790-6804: 0.00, 11.7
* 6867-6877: -0.01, 11.5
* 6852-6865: 0.00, 11.5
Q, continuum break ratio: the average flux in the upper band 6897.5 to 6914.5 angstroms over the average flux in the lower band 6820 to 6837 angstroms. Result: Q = 1.0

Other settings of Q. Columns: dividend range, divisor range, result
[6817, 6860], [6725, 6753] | 0.98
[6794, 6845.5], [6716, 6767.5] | 0.98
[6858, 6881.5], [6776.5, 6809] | 0.99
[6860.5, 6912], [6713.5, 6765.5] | 0.97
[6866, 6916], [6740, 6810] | 0.98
